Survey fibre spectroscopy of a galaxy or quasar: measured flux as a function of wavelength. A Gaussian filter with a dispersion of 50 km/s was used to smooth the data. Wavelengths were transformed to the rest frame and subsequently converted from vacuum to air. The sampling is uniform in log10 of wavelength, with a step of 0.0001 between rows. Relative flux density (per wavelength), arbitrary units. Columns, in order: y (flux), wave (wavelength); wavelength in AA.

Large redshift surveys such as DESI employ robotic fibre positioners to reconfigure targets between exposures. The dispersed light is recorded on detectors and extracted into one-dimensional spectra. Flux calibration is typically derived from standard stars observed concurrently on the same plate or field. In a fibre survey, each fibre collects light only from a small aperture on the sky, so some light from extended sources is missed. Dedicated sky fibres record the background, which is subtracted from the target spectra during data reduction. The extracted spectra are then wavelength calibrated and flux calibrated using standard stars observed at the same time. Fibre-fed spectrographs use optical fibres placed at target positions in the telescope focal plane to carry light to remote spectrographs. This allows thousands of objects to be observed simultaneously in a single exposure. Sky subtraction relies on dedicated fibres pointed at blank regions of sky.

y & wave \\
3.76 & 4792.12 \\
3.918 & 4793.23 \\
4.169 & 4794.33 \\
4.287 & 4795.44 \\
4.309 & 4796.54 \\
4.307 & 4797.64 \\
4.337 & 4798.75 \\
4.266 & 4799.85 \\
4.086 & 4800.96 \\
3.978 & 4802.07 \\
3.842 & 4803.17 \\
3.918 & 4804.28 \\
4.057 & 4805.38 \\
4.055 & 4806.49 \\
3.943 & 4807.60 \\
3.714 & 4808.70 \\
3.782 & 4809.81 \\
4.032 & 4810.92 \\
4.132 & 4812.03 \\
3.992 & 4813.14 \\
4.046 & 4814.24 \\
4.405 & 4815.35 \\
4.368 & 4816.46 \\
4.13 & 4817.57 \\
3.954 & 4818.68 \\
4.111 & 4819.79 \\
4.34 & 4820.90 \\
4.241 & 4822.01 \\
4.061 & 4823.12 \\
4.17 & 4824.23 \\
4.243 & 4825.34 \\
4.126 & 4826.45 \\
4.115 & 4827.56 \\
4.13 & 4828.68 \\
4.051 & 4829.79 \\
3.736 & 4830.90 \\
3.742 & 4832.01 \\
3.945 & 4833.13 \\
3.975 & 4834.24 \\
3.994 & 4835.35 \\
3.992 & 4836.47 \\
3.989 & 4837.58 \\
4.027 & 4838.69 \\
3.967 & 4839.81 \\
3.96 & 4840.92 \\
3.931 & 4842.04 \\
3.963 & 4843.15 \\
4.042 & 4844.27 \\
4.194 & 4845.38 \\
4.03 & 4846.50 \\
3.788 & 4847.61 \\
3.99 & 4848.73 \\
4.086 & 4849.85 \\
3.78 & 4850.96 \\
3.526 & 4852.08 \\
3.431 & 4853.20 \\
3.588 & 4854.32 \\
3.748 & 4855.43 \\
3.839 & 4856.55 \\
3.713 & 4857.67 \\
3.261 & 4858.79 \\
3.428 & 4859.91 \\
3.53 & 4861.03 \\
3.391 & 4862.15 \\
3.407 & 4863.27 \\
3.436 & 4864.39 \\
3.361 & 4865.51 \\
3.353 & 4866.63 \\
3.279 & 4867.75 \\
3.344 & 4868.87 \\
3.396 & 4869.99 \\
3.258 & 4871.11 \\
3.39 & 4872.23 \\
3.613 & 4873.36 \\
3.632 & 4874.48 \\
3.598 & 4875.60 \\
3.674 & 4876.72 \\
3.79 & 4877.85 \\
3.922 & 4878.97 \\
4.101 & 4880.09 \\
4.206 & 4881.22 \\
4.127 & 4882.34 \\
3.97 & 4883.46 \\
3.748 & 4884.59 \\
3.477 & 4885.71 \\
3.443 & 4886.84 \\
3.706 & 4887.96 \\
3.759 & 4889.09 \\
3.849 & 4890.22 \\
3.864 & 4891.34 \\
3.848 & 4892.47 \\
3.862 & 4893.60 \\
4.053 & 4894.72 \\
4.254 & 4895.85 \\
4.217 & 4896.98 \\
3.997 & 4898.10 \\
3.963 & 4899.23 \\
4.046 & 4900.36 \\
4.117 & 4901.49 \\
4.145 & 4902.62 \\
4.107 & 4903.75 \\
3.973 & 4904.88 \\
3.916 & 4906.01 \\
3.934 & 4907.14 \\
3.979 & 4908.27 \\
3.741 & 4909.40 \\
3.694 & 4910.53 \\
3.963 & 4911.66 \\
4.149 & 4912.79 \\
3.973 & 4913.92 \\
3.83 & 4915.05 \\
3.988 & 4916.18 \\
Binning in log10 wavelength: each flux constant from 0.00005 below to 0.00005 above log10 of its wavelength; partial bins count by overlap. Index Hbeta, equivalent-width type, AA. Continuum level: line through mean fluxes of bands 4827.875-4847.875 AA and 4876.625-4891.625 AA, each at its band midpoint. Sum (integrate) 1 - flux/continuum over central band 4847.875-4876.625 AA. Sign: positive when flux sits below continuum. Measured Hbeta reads 2.7 AA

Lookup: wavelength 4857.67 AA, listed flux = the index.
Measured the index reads 3.713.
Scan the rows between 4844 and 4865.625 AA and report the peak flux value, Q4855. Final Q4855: 4.194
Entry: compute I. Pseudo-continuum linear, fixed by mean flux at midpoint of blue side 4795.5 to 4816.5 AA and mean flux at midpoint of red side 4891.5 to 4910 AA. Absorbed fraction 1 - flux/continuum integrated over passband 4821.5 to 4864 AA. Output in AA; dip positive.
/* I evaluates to 1.9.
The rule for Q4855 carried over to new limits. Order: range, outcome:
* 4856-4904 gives 4.254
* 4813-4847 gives 4.405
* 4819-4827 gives 4.34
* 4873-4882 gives 4.206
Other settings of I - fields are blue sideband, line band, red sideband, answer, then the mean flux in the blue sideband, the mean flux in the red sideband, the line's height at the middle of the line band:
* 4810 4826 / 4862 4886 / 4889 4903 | 2.53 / 4.15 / 4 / 4.05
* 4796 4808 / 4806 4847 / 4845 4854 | -0.83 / 4.1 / 3.84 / 3.96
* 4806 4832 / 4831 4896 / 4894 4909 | 5.01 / 4.07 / 4.05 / 4.06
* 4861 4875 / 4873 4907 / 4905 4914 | -2.05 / 3.41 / 3.92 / 3.68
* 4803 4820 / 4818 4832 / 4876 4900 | -0.29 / 4.03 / 3.9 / 4.01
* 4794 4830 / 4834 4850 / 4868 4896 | -0.16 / 4.11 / 3.74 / 3.95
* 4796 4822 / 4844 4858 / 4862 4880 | -0.47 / 4.09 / 3.51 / 3.7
